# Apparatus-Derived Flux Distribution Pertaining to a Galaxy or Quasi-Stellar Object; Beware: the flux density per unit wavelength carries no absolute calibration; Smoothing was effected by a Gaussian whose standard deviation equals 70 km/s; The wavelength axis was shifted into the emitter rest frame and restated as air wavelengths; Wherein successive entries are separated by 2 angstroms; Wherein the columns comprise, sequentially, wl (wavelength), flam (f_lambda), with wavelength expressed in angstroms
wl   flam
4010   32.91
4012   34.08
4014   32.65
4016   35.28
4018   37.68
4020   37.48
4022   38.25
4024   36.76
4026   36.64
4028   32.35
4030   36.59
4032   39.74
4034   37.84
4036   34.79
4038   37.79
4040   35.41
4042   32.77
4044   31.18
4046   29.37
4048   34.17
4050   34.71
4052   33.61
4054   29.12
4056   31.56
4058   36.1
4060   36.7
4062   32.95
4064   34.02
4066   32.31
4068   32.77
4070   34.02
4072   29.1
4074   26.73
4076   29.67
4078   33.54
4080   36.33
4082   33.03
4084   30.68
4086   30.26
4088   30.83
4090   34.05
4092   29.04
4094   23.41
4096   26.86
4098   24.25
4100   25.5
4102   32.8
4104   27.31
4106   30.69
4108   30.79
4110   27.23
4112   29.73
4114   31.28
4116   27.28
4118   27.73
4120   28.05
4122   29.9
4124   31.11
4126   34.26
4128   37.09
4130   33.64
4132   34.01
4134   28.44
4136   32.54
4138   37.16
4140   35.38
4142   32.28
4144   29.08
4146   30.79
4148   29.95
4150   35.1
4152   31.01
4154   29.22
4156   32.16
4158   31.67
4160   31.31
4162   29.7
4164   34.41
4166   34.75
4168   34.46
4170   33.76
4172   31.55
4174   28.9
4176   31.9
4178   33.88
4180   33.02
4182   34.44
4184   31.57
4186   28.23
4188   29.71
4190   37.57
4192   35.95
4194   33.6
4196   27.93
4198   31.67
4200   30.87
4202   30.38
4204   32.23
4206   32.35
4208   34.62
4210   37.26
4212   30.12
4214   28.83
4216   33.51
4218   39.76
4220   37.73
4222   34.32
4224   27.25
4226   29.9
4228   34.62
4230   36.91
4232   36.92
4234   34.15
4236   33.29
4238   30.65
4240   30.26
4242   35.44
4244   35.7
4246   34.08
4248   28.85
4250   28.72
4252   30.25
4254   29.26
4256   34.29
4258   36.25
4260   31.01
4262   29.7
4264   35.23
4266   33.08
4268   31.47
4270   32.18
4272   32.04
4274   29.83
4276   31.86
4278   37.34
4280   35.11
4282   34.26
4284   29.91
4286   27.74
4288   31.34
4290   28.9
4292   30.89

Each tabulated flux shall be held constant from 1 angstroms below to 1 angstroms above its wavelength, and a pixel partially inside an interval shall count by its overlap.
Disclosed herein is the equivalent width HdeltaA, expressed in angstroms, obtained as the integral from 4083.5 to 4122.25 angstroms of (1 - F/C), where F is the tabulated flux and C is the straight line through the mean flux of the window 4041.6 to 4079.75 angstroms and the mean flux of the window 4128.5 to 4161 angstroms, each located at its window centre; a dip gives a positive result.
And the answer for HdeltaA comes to 4.15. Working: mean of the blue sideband 32.4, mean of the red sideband 32.2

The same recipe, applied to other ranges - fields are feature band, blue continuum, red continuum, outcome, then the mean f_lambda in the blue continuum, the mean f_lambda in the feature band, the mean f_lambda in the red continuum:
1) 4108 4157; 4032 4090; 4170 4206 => 1.6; 33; 31.4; 32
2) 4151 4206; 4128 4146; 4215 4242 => 2.1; 32.9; 32.1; 33.9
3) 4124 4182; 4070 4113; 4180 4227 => -2.3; 29.7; 32.6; 32.6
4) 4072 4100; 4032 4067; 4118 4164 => 2.9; 34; 29.7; 32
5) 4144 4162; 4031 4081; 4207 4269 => 1.1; 33.5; 31.2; 33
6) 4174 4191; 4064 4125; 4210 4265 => -0.3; 29.9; 32.3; 32.9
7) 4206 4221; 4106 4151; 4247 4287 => -1.3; 31.5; 34.4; 31.9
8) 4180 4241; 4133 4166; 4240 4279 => -1.3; 32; 32.9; 32.4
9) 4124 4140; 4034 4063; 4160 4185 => -0.4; 33.7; 33.8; 32.6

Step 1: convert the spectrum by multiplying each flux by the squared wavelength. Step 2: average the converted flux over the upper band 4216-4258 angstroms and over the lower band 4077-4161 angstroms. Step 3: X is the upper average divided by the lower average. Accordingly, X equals 1.1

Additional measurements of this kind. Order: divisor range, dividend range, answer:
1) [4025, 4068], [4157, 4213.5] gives 1.01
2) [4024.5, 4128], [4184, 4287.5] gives 1.11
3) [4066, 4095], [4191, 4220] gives 1.13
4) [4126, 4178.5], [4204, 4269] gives 1.06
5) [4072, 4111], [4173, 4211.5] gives 1.15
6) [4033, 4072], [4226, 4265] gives 1.07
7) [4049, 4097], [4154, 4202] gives 1.07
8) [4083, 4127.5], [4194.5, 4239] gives 1.19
